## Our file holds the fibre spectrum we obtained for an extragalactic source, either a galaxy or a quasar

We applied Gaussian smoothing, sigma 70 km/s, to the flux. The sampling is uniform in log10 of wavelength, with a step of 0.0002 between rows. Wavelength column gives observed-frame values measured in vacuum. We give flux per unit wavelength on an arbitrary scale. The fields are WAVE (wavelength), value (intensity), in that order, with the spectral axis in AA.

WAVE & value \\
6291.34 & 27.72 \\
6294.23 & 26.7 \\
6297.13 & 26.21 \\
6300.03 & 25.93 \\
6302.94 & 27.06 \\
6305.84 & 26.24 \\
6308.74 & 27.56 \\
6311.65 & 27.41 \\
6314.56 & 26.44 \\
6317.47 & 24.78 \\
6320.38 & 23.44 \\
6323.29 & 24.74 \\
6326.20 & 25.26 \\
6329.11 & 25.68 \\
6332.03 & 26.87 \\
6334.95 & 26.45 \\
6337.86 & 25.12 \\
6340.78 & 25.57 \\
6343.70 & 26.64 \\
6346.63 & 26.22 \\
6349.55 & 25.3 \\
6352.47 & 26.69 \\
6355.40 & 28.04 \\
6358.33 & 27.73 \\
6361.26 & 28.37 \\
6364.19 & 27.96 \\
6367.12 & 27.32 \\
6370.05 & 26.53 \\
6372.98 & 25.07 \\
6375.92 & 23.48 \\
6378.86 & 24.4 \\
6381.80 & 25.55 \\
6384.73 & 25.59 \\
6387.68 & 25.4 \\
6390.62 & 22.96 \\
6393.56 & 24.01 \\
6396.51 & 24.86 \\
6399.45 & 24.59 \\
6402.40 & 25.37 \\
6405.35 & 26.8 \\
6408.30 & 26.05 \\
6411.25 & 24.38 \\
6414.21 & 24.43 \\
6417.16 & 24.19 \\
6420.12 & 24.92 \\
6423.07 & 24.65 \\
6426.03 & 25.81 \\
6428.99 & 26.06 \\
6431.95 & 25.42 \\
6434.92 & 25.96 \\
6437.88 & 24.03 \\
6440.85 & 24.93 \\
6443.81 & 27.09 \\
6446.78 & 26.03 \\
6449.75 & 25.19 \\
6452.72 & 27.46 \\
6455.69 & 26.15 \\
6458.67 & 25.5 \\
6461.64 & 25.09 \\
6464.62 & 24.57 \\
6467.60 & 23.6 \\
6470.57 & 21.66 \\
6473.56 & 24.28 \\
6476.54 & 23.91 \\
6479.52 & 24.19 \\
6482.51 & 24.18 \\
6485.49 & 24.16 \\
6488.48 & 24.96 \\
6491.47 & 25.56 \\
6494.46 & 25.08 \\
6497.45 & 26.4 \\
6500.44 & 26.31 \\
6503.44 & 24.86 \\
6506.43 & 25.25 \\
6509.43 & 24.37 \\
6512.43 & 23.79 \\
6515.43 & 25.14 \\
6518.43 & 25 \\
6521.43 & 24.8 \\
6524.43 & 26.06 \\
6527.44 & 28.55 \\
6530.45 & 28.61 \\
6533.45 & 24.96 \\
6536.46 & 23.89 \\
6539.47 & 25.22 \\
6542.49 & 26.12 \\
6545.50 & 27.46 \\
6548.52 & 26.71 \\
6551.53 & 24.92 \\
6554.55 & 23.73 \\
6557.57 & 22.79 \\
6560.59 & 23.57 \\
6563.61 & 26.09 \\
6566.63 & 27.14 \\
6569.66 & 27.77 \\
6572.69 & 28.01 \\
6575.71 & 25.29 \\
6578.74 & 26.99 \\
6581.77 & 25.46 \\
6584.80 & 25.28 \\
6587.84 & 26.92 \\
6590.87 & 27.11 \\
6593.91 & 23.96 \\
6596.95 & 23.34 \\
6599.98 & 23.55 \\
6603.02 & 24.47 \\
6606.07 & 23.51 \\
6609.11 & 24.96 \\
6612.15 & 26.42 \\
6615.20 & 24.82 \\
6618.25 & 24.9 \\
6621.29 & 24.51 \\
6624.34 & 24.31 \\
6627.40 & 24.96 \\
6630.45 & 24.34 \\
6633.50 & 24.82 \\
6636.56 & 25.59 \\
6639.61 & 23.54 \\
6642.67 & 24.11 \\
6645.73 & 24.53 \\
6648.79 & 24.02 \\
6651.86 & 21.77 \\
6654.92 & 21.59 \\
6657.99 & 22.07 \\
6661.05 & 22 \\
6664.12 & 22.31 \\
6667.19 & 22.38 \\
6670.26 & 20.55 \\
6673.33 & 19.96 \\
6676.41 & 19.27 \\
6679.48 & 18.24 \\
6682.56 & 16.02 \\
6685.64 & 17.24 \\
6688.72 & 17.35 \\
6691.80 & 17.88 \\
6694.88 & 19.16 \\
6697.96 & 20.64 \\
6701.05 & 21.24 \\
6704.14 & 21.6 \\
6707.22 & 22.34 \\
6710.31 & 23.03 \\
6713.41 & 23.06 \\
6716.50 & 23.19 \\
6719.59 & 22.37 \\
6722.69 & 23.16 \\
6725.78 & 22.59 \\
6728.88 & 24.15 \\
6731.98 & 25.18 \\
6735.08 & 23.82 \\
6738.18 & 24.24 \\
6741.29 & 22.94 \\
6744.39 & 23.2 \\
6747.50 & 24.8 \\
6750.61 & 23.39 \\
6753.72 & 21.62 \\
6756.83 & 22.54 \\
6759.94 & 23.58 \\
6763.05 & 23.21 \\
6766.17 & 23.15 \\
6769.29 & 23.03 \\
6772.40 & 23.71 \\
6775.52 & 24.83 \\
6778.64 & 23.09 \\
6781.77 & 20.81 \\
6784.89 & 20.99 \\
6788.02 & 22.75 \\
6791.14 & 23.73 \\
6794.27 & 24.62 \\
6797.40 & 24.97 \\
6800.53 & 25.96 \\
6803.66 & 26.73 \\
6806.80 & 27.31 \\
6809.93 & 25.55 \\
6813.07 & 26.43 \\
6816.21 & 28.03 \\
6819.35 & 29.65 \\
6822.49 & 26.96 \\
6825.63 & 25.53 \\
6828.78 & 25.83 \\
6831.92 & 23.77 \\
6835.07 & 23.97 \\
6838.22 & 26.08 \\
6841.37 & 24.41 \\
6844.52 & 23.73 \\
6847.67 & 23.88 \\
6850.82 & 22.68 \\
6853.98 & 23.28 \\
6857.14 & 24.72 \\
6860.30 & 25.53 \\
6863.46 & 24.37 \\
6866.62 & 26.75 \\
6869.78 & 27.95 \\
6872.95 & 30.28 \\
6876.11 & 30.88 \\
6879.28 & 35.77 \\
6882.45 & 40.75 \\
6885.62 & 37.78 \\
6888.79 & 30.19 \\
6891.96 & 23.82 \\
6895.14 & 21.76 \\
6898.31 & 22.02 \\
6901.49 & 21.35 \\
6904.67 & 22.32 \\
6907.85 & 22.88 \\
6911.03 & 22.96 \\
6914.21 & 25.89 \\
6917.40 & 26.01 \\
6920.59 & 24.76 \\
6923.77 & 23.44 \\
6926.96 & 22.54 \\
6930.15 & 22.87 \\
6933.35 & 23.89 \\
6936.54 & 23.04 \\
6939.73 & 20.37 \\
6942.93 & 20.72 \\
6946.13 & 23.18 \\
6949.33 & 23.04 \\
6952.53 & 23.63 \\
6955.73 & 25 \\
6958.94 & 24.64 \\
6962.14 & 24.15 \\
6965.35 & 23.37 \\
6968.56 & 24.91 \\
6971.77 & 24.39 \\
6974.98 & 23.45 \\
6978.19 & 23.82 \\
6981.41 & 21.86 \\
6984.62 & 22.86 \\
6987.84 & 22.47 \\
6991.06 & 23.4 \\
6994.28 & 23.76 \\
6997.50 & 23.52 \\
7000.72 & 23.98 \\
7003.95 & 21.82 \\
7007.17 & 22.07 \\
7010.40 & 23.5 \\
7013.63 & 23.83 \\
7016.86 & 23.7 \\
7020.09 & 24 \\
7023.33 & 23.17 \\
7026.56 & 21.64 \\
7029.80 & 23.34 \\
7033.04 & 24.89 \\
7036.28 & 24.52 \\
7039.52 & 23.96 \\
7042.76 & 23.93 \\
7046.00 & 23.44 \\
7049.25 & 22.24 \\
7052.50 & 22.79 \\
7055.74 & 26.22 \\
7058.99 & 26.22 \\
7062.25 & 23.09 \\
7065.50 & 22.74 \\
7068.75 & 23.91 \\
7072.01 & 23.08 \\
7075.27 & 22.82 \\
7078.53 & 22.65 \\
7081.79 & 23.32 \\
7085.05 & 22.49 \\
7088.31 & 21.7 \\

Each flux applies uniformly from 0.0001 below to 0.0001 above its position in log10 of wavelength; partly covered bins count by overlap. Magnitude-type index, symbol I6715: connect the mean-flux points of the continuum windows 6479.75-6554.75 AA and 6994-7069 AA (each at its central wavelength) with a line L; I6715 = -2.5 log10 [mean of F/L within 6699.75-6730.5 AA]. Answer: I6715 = 0.09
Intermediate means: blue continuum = 25.5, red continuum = 23.6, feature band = 22.7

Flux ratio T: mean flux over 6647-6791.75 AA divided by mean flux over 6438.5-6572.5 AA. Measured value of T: 0.9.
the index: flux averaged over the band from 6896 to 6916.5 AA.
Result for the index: 23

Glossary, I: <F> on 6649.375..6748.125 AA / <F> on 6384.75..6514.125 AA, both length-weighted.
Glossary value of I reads 0.9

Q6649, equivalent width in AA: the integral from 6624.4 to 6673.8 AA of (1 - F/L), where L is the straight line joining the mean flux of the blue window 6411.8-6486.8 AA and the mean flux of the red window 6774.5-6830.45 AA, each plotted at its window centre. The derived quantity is 3.85 AA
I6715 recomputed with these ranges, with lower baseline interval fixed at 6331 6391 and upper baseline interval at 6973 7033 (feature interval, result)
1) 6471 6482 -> 0.08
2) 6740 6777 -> 0.04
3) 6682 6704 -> 0.29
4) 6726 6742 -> 0.02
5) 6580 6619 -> 0.00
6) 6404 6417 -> 0.03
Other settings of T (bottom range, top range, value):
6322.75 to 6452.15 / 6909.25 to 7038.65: 0.91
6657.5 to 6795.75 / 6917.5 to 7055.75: 1.06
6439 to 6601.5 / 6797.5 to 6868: 1.01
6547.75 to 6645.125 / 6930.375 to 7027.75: 0.93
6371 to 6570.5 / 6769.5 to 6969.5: 1.00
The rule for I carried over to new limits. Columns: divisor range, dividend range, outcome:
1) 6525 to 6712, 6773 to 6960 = 1.07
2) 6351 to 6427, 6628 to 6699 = 0.83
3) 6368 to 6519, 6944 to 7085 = 0.94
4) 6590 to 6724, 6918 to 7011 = 1.04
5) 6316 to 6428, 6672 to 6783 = 0.86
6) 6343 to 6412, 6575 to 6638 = 0.97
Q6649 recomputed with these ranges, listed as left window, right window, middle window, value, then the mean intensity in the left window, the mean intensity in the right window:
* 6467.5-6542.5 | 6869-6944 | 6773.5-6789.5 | 2.0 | 25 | 26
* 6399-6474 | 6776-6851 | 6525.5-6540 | -0.7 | 25.2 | 24.9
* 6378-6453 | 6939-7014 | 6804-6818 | -1.8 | 25.2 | 23.3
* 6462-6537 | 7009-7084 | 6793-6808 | -1.0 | 25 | 23.6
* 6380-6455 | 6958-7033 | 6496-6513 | -0.2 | 25.3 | 23.4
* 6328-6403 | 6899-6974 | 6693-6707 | 2.1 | 25.8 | 23.4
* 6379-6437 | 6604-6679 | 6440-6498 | -0.8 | 25.1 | 23.3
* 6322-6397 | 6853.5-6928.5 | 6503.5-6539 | 0.9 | 25.9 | 26.6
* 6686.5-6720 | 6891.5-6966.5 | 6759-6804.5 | -3.9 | 21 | 23.2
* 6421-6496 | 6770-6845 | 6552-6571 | -0.1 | 25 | 25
